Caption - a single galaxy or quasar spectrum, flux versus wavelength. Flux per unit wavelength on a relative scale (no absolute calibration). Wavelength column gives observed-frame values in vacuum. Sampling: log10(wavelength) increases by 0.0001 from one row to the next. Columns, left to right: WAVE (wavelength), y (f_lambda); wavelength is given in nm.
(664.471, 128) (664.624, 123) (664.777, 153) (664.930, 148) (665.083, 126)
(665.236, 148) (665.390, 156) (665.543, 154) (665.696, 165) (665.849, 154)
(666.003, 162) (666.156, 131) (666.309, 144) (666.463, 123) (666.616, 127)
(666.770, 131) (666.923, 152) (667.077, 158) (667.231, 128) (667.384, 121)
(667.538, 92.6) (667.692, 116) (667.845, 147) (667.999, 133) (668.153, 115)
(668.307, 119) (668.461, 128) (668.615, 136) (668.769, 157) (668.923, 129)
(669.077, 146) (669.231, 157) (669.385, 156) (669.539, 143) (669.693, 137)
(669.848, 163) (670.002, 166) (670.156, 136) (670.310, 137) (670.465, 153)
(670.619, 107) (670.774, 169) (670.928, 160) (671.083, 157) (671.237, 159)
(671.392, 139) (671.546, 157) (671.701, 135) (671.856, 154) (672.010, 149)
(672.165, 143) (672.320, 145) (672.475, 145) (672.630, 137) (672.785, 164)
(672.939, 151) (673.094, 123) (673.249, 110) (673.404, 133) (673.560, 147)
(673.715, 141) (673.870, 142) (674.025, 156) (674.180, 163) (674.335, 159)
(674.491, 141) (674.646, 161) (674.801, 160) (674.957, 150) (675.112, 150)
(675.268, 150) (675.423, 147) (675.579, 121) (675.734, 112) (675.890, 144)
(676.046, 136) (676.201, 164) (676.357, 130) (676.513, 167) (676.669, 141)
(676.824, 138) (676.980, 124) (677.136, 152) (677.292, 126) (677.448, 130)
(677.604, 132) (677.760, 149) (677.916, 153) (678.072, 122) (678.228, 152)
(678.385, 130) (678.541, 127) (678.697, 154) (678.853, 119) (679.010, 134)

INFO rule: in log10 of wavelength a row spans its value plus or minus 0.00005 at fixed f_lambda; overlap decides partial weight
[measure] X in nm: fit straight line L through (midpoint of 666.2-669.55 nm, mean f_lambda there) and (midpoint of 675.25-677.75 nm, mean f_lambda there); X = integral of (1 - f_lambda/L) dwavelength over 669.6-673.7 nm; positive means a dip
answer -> -0.27 nm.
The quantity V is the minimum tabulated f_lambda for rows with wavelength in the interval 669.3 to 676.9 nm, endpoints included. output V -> 107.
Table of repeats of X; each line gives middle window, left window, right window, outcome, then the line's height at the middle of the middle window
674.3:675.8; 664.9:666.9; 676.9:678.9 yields -0.07 nm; 138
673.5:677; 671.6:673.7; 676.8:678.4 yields -0.16 nm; 139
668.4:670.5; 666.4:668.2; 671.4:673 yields -0.14 nm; 137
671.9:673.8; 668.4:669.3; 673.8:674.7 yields 0.12 nm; 151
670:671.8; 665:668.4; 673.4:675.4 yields -0.04 nm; 144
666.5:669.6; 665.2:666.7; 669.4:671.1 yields 0.27 nm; 147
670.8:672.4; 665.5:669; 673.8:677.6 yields -0.12 nm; 140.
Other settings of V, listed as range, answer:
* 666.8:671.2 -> 92.6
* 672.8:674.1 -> 110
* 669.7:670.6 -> 136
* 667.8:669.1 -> 115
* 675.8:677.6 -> 124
